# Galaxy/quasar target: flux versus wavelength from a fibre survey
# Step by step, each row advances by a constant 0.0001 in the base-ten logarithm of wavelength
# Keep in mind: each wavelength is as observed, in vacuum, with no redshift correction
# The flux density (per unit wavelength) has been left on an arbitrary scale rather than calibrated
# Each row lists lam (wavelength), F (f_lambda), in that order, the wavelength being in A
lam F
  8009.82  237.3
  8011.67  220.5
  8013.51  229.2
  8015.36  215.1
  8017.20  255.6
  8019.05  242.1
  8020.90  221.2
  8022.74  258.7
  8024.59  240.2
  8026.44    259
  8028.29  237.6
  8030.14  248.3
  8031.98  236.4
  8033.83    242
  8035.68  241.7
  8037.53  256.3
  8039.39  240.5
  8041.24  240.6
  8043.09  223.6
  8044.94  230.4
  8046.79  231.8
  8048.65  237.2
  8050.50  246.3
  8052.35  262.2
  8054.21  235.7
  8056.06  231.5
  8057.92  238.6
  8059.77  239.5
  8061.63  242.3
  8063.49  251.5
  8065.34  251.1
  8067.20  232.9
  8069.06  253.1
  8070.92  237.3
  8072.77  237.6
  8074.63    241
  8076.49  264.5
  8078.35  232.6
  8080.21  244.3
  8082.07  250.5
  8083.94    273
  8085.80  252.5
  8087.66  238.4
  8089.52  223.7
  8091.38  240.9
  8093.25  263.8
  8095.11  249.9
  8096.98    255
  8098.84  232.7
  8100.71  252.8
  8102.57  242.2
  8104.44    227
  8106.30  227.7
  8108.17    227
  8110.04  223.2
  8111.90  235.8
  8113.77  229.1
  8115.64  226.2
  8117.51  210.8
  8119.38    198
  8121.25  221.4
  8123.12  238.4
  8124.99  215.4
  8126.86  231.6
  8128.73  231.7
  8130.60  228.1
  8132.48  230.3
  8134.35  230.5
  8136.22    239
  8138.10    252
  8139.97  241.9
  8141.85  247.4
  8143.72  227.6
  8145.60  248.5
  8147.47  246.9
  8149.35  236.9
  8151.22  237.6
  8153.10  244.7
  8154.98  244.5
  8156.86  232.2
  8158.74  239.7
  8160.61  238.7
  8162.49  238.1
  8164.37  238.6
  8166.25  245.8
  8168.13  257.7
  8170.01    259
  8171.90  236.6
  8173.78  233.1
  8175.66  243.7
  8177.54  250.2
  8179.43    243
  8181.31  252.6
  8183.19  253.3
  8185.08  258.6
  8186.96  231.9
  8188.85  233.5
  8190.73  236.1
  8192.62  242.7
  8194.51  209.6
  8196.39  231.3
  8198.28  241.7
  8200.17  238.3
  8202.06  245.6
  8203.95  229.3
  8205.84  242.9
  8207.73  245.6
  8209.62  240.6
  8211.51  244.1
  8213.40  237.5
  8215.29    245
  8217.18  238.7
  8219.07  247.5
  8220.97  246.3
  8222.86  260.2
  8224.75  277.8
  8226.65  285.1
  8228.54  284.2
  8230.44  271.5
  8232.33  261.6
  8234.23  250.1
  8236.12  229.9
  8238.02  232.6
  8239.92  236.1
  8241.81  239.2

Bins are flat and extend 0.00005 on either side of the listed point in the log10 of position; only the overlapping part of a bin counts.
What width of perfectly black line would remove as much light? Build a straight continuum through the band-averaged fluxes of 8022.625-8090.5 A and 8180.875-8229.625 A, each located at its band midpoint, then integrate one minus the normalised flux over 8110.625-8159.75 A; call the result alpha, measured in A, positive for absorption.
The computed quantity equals 2.3 A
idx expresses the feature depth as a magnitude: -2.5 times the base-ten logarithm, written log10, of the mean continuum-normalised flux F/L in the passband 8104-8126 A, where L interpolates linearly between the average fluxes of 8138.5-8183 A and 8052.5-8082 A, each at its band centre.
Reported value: 0.09 mag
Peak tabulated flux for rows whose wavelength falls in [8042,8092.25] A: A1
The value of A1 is 273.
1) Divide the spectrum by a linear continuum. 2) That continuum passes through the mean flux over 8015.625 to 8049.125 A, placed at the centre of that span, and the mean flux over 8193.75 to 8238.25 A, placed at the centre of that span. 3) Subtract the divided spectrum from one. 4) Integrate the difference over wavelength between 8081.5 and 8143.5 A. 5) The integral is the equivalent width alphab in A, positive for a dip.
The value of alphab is 2.0 A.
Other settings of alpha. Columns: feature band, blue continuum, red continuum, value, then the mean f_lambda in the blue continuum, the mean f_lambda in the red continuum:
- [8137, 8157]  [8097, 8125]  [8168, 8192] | -0.4 A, 229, 245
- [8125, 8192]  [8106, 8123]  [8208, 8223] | -2.5 A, 223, 244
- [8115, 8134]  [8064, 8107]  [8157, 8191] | 1.6 A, 245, 244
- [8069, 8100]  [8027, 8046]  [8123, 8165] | -1.0 A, 240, 237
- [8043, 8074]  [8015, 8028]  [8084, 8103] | 0.5 A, 243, 247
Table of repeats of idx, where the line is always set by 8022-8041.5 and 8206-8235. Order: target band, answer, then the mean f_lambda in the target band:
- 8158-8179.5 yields 0.04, 244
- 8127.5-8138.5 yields 0.07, 234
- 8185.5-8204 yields 0.09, 235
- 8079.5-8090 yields 0.00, 248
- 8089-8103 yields 0.01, 246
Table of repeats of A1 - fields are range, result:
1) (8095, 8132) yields 255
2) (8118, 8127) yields 238.4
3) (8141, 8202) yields 259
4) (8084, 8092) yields 252.5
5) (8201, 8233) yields 285.1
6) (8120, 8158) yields 252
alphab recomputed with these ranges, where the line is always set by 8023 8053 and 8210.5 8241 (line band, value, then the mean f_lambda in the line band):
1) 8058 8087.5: -0.3 A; 246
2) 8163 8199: 1.2 A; 242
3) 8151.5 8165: 0.5 A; 239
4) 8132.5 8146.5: 0.4 A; 240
